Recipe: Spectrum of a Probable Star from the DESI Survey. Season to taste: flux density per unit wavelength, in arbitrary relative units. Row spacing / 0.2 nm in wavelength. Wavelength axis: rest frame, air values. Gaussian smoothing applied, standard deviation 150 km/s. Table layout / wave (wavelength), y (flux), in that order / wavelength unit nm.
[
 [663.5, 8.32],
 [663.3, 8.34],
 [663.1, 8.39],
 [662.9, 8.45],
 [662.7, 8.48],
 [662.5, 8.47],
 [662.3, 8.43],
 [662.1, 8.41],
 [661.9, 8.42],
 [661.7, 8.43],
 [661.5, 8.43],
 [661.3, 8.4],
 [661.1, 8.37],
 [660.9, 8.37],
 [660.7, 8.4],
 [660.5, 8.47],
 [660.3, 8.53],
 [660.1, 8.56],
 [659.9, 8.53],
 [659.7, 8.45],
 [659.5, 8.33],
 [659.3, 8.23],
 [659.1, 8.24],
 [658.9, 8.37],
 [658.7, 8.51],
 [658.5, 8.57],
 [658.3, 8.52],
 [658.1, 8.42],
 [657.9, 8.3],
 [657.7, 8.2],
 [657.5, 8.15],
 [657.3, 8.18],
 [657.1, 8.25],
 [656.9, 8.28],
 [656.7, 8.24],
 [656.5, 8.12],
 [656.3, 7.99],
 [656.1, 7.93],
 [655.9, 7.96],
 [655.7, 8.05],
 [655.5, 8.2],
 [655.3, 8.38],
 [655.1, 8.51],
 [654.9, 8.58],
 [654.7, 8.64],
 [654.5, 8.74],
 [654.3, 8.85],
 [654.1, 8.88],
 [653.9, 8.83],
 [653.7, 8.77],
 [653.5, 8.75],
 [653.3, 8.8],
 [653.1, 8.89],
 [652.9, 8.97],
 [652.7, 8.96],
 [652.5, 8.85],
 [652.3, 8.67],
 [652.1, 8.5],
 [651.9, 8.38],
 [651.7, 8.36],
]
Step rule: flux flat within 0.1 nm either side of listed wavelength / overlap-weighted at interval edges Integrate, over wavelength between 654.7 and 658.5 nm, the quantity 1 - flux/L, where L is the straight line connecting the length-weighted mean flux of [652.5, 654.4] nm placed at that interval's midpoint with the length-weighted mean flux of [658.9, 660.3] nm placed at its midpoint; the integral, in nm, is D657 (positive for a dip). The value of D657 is 0.16 nm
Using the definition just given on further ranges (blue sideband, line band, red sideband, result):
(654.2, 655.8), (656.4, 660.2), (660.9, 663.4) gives 0.05 nm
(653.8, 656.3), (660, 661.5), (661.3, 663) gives 0.00 nm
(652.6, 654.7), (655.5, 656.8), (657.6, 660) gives 0.08 nm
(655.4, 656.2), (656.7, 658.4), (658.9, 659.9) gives -0.02 nm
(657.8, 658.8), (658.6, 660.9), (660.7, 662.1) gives 0.00 nm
